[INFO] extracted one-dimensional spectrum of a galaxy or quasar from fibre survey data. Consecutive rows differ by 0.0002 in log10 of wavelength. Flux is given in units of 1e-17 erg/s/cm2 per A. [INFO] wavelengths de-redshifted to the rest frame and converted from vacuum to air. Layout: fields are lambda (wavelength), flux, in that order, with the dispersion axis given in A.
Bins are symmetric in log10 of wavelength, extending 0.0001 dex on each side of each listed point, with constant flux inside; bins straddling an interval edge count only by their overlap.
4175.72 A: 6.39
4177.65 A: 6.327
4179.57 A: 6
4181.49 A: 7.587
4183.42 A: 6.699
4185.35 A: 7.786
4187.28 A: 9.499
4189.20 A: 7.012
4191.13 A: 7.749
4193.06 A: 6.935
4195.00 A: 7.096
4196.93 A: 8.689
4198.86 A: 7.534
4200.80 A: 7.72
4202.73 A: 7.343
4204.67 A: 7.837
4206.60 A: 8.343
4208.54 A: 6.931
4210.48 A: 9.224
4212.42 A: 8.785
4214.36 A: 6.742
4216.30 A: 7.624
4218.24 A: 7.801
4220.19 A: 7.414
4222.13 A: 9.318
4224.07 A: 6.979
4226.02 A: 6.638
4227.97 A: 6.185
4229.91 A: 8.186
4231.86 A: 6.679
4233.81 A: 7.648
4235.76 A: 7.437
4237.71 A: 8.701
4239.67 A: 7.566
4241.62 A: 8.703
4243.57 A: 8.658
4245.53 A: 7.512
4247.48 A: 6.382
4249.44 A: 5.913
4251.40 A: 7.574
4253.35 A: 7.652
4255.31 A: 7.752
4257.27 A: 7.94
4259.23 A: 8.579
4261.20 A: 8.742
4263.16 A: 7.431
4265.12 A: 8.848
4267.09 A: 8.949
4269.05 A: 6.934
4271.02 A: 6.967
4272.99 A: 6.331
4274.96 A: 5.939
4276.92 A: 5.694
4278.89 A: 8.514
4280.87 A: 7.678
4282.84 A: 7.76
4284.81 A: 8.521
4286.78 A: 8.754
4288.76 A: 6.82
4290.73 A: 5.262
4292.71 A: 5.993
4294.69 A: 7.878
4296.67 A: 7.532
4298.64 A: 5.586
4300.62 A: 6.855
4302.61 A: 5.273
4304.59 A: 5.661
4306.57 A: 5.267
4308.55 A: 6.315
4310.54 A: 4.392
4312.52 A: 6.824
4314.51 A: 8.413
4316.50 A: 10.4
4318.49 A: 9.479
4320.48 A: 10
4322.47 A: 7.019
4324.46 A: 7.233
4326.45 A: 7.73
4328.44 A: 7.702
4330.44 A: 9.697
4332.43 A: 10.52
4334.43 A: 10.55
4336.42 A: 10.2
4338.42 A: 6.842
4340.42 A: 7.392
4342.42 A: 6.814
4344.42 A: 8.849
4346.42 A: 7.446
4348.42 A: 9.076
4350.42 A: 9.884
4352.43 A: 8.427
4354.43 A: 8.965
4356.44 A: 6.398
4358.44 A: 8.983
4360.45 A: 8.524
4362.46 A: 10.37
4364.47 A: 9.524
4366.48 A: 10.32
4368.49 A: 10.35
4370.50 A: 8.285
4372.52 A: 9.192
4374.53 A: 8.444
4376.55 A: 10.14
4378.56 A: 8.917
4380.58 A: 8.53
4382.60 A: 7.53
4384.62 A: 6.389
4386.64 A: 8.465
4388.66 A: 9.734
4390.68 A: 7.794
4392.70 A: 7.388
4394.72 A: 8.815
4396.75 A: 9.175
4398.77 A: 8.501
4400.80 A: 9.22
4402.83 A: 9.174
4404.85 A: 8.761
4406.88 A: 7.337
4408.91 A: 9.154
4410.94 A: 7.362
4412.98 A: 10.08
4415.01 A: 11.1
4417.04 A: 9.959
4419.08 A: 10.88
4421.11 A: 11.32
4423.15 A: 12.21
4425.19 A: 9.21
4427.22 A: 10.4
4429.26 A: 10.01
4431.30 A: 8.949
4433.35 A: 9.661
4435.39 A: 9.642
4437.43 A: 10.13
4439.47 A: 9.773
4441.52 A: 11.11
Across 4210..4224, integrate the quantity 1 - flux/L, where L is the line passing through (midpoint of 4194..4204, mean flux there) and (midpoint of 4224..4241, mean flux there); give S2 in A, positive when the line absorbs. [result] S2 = -0.9 A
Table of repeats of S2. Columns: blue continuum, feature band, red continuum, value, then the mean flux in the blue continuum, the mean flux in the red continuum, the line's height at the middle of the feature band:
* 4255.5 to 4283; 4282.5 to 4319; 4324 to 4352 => 5.0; 7.59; 8.59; 8.05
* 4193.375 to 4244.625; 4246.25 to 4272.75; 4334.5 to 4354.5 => 1.2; 7.75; 8.47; 7.98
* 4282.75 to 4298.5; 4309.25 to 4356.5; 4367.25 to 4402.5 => -3.1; 7.2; 8.66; 7.85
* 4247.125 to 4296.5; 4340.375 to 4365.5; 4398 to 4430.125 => 0.4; 7.41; 9.68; 8.7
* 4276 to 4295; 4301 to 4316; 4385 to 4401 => 2.7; 7.27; 8.52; 7.54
